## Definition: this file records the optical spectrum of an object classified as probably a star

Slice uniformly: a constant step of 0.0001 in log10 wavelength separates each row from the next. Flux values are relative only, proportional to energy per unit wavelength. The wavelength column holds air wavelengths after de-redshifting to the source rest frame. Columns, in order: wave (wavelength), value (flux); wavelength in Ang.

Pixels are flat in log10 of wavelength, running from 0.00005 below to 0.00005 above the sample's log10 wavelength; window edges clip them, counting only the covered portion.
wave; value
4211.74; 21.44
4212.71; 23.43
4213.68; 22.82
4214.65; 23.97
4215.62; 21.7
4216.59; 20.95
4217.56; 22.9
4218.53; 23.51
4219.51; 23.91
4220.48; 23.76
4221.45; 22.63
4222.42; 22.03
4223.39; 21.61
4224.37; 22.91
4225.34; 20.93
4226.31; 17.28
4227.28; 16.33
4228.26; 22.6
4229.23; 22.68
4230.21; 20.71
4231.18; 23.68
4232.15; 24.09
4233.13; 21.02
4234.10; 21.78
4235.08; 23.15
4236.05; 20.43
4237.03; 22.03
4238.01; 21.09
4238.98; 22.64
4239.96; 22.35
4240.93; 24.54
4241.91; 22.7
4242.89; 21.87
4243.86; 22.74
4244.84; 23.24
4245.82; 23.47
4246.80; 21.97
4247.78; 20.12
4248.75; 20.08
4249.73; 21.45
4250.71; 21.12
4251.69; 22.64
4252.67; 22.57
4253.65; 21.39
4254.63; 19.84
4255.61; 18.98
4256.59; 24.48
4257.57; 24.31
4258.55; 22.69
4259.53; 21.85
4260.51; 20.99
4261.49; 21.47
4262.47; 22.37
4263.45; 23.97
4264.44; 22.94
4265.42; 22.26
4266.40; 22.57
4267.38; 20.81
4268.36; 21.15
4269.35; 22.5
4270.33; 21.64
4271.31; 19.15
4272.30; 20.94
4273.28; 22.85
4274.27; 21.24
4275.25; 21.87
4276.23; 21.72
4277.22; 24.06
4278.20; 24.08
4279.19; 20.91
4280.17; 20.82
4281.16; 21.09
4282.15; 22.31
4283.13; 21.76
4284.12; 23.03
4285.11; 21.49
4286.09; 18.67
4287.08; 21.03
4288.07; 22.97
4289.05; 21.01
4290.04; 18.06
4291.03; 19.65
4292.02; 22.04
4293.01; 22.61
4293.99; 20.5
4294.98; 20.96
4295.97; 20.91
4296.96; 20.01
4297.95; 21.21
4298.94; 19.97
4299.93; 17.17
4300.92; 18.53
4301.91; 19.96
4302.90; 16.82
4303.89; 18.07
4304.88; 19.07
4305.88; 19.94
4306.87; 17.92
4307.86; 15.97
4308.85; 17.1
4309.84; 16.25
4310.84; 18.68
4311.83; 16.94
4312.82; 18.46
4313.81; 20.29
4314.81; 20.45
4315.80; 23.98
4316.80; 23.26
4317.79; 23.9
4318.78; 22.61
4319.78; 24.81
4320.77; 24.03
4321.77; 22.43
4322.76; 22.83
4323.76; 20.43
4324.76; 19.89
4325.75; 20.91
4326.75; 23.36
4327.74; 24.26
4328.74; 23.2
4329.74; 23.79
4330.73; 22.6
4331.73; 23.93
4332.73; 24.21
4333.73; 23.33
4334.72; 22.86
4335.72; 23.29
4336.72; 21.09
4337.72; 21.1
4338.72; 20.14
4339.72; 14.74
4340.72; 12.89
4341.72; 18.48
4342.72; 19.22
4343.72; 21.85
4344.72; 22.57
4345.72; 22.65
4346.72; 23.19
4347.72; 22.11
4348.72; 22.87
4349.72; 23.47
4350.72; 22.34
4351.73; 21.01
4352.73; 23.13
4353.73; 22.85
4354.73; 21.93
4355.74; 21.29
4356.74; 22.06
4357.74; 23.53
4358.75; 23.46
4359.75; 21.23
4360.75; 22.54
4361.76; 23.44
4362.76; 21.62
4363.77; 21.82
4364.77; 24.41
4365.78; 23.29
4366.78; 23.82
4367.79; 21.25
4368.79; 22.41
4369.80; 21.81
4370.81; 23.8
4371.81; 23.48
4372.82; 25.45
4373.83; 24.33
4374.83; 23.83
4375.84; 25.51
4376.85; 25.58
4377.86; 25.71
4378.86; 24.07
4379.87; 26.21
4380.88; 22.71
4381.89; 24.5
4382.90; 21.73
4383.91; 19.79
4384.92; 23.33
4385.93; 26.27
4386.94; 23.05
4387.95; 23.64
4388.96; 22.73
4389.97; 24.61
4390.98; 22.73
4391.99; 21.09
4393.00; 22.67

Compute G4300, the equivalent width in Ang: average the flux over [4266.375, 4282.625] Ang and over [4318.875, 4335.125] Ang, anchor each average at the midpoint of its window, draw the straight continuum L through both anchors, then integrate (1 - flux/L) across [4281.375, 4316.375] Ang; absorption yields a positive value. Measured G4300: 3.8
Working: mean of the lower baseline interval 21.7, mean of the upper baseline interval 22.9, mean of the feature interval 19.8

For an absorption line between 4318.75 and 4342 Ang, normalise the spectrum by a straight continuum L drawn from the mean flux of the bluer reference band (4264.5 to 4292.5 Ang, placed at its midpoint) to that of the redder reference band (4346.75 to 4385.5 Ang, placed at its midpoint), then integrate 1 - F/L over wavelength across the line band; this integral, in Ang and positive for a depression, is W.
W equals 0.74 Ang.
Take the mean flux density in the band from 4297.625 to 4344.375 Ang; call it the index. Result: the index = 20.6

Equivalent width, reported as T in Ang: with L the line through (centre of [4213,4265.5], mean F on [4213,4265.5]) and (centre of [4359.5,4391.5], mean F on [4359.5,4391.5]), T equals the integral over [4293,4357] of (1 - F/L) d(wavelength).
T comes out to 5.6 Ang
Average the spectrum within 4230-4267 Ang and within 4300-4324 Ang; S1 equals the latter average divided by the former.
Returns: 0.9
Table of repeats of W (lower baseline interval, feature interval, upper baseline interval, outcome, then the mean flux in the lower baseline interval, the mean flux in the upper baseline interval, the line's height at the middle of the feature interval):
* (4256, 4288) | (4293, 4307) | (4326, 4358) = 1.5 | 22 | 21.8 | 21.9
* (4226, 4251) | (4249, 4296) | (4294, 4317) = -2.8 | 21.8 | 19.2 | 20.5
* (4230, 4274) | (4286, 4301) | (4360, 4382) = 1.4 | 22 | 23.7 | 22.6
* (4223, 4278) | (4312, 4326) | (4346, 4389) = 0.4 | 21.9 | 23.2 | 22.6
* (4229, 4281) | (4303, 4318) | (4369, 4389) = 2.4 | 22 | 23.9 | 22.9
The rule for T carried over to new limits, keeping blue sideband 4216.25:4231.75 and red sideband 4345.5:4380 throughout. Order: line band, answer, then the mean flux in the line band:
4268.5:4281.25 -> 0.31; 21.8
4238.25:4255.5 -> 0.05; 22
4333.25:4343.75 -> 1.42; 19.8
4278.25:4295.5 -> 0.95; 21.2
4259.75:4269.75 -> 0.05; 22.1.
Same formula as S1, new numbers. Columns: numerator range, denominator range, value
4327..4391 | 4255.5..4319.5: 1.08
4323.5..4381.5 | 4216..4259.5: 1.02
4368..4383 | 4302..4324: 1.19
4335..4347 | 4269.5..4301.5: 0.95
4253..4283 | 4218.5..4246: 0.99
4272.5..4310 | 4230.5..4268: 0.92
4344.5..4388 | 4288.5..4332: 1.12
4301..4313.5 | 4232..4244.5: 0.81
